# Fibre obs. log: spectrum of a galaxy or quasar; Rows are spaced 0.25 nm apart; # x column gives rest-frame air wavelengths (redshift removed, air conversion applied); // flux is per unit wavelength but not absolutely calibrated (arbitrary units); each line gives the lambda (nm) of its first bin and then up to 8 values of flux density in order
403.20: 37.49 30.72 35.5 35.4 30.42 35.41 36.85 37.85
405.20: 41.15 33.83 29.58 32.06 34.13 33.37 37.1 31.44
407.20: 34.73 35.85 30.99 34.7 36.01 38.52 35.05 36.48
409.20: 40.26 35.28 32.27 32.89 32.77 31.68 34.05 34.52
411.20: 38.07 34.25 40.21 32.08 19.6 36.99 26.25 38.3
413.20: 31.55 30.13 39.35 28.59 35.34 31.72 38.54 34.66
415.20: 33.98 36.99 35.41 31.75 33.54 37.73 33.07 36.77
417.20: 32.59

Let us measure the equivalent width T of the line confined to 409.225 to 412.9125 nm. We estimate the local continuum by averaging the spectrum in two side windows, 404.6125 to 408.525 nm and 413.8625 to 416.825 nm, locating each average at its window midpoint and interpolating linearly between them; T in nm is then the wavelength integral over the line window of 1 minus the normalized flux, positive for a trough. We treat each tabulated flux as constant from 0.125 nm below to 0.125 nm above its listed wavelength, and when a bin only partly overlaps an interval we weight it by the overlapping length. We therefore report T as 0.14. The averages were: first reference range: 34.8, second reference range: 34.3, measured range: 33.2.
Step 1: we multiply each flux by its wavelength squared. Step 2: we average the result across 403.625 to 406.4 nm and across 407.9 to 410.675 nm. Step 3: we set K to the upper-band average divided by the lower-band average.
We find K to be 1.03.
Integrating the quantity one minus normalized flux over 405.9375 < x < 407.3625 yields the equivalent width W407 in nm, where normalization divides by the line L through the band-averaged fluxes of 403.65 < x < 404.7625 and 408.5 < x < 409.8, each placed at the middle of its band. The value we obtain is 0.05 nm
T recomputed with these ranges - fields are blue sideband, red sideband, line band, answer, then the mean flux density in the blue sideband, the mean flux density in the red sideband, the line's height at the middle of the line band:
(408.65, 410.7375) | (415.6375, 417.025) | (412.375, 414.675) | 0.086 nm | 34.5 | 34.6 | 34.6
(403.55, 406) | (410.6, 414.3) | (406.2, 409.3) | -0.096 nm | 34.8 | 33.3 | 34.2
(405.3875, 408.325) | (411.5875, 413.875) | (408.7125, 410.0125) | -0.091 nm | 33.6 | 32.6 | 33.2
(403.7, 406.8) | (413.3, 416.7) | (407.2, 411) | -0.016 nm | 34.8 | 34.4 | 34.6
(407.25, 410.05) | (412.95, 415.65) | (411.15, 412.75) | 0.102 nm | 35.3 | 34.3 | 34.7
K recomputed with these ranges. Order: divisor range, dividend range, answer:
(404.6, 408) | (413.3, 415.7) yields 1.04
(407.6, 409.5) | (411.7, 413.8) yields 0.91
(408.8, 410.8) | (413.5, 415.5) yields 1.03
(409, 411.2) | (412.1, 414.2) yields 0.93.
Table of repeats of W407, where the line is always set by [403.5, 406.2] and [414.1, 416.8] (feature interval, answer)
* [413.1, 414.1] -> 0.07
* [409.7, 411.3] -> 0.04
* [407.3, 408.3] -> 0.01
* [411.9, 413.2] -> 0.15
